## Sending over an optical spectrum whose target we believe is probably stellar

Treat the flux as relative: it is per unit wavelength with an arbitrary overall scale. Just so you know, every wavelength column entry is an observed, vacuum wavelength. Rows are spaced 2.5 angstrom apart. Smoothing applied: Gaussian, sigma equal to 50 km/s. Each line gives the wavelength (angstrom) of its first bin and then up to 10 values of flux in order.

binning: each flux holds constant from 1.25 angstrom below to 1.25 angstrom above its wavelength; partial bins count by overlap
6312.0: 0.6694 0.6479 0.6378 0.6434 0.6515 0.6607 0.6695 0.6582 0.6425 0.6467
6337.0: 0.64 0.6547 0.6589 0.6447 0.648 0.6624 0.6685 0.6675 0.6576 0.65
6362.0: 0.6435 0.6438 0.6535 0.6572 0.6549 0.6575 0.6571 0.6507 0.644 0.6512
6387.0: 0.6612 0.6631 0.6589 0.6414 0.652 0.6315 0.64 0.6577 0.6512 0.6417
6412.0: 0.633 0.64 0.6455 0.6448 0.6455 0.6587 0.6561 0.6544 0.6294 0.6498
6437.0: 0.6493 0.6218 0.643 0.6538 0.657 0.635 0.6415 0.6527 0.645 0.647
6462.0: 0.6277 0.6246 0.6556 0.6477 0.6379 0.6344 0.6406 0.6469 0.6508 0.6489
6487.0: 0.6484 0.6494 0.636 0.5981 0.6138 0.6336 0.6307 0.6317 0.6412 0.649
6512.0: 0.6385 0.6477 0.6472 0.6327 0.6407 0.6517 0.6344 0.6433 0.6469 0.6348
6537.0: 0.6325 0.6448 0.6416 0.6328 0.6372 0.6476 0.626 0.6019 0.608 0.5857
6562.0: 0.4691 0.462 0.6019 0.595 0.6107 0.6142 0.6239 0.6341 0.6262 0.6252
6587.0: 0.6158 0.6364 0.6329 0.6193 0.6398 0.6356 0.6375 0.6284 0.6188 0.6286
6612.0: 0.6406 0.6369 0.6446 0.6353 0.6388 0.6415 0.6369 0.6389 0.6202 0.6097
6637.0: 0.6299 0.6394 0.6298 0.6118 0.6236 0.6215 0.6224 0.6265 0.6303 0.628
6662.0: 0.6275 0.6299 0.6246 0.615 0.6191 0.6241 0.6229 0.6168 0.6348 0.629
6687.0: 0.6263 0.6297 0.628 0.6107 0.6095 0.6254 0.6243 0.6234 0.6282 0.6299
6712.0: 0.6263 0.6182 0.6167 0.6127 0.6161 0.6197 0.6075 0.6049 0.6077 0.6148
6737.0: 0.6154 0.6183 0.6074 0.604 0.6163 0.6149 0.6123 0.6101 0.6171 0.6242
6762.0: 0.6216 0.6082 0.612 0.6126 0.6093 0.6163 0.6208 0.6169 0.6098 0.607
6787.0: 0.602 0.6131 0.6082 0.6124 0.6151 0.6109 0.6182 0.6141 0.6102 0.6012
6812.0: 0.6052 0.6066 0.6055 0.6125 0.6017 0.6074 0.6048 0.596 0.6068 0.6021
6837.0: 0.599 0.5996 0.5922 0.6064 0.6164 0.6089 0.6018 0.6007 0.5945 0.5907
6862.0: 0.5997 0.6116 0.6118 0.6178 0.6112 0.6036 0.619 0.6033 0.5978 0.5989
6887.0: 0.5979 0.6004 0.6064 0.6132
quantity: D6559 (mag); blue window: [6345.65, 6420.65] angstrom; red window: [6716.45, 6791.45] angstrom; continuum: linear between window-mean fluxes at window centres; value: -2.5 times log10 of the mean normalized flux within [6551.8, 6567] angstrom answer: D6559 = 0.14 mag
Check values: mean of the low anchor 0.651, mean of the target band 0.558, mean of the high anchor 0.613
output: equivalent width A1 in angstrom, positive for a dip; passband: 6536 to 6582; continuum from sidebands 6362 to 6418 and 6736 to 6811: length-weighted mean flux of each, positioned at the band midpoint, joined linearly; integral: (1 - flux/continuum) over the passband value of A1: 2.1 angstrom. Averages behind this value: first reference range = 0.649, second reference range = 0.613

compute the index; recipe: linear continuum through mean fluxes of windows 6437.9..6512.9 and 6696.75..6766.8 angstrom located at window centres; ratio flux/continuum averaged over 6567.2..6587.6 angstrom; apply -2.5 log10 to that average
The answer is 0.02 mag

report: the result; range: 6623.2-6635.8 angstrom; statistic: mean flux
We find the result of 0.629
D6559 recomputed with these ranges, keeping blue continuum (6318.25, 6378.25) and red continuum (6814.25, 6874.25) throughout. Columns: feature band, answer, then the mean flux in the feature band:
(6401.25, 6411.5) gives 0.00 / 0.647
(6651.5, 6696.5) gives -0.01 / 0.625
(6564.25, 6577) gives 0.07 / 0.59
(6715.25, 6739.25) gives 0.01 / 0.613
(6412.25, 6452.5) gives 0.00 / 0.645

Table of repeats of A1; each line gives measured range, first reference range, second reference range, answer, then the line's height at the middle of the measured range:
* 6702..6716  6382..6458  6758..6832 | -0.1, 0.619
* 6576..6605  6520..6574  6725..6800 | -0.8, 0.612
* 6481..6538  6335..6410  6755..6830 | 0.0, 0.639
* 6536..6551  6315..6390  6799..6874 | -0.1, 0.634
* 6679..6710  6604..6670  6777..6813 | -0.1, 0.622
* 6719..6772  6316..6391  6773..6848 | 0.1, 0.614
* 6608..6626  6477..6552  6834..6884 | -0.3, 0.629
